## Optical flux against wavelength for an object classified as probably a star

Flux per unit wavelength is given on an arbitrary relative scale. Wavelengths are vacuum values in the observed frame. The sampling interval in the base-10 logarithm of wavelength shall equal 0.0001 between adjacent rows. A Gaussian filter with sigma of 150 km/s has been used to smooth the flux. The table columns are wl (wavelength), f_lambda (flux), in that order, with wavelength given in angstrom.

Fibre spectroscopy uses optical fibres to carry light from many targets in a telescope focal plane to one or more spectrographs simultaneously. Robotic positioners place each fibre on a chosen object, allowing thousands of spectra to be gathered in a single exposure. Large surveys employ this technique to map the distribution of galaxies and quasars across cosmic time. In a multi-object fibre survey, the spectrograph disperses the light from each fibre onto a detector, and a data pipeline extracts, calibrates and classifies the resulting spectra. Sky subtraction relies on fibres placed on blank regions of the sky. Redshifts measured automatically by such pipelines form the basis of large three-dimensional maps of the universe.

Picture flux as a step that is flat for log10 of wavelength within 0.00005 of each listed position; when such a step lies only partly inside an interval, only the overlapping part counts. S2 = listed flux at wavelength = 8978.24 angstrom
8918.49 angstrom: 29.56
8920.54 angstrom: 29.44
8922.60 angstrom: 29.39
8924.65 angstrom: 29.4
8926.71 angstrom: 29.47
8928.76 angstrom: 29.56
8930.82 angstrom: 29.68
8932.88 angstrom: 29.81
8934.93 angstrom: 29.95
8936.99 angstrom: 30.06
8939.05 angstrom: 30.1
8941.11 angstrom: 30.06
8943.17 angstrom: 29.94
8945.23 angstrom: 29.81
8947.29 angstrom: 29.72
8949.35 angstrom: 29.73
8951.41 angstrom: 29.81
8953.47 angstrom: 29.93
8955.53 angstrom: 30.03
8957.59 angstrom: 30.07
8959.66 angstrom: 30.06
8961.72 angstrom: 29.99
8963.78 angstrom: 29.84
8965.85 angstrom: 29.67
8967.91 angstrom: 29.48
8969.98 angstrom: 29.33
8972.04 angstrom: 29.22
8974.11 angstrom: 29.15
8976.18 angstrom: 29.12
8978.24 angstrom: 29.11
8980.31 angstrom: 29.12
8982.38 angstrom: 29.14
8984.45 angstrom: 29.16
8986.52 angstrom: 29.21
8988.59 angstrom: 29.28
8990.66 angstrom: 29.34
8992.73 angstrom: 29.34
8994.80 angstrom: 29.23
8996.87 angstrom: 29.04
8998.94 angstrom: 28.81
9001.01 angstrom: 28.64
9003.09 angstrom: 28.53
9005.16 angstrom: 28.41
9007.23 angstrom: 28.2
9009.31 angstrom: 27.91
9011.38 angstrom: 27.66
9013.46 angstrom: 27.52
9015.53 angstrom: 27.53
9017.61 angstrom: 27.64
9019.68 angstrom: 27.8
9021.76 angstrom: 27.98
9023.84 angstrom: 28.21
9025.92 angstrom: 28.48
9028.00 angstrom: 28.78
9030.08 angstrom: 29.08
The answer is 29.11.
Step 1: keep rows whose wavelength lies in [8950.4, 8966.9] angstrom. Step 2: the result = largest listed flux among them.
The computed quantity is 30.07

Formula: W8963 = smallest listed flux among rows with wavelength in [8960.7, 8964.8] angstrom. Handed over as 29.84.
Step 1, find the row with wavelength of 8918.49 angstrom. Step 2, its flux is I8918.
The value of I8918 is 29.56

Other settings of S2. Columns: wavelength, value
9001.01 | 28.64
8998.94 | 28.81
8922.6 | 29.39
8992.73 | 29.34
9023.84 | 28.21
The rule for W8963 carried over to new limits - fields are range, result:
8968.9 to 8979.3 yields 29.11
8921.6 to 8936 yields 29.39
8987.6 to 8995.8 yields 29.23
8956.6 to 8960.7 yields 30.06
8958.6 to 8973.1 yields 29.22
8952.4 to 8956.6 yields 29.93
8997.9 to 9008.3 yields 28.2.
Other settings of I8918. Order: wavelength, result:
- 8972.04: 29.22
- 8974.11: 29.15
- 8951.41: 29.81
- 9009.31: 27.91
